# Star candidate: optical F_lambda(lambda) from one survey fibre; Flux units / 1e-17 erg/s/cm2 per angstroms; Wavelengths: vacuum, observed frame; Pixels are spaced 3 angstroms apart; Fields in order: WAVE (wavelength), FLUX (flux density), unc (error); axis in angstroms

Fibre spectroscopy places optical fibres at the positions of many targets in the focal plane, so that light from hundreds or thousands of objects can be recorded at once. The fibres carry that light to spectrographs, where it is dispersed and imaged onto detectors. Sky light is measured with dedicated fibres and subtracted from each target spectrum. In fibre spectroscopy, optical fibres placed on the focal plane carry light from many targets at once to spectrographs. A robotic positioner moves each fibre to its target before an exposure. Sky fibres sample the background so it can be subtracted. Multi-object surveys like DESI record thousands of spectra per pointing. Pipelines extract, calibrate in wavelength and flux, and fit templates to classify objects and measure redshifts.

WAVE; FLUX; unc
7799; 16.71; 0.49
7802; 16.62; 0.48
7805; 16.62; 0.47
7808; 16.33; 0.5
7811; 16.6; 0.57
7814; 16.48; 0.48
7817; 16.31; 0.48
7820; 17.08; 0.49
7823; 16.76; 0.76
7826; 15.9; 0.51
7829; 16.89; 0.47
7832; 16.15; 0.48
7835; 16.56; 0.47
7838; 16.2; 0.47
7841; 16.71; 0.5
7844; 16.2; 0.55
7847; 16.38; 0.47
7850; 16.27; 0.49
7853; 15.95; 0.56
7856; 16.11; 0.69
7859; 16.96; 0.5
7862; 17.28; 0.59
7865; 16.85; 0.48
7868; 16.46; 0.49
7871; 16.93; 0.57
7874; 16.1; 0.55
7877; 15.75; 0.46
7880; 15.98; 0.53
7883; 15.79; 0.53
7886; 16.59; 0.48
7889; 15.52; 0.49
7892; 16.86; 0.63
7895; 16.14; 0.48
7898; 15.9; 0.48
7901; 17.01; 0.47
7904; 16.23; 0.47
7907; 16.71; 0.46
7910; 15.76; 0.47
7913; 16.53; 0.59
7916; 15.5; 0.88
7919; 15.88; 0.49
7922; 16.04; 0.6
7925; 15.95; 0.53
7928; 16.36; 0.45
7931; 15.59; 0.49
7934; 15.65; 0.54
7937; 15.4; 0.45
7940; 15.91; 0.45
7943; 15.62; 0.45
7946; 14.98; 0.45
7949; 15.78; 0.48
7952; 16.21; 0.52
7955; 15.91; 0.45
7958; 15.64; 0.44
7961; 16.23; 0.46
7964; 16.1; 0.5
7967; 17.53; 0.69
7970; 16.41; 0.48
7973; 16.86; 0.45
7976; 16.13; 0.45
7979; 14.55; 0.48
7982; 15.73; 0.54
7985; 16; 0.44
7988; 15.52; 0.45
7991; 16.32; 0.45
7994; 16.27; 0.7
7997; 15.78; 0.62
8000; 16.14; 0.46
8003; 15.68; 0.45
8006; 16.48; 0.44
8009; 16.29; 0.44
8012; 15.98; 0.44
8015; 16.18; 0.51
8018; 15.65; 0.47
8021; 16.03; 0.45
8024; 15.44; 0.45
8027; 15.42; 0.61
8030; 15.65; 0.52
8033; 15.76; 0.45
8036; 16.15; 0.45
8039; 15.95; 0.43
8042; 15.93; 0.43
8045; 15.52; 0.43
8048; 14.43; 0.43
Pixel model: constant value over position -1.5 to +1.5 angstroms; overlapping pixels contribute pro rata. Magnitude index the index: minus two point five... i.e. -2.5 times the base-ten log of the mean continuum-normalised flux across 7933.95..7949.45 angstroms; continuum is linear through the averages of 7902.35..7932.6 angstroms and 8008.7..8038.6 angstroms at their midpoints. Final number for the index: 0.03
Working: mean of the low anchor 16.1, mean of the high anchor 15.8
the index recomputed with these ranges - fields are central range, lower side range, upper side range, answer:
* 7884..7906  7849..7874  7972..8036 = 0.007 mag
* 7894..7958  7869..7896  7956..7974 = 0.025 mag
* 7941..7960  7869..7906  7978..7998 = 0.016 mag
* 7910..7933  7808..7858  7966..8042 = 0.016 mag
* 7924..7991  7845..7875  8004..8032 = 0.015 mag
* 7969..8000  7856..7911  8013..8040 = 0.001 mag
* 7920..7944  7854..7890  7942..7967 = 0.015 mag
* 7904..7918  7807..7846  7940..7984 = 0.002 mag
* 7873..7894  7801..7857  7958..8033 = 0.014 mag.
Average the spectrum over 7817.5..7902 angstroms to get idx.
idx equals 16.4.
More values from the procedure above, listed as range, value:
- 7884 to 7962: 16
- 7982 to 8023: 16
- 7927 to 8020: 16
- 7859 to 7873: 16.9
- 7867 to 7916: 16.2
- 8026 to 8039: 15.8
